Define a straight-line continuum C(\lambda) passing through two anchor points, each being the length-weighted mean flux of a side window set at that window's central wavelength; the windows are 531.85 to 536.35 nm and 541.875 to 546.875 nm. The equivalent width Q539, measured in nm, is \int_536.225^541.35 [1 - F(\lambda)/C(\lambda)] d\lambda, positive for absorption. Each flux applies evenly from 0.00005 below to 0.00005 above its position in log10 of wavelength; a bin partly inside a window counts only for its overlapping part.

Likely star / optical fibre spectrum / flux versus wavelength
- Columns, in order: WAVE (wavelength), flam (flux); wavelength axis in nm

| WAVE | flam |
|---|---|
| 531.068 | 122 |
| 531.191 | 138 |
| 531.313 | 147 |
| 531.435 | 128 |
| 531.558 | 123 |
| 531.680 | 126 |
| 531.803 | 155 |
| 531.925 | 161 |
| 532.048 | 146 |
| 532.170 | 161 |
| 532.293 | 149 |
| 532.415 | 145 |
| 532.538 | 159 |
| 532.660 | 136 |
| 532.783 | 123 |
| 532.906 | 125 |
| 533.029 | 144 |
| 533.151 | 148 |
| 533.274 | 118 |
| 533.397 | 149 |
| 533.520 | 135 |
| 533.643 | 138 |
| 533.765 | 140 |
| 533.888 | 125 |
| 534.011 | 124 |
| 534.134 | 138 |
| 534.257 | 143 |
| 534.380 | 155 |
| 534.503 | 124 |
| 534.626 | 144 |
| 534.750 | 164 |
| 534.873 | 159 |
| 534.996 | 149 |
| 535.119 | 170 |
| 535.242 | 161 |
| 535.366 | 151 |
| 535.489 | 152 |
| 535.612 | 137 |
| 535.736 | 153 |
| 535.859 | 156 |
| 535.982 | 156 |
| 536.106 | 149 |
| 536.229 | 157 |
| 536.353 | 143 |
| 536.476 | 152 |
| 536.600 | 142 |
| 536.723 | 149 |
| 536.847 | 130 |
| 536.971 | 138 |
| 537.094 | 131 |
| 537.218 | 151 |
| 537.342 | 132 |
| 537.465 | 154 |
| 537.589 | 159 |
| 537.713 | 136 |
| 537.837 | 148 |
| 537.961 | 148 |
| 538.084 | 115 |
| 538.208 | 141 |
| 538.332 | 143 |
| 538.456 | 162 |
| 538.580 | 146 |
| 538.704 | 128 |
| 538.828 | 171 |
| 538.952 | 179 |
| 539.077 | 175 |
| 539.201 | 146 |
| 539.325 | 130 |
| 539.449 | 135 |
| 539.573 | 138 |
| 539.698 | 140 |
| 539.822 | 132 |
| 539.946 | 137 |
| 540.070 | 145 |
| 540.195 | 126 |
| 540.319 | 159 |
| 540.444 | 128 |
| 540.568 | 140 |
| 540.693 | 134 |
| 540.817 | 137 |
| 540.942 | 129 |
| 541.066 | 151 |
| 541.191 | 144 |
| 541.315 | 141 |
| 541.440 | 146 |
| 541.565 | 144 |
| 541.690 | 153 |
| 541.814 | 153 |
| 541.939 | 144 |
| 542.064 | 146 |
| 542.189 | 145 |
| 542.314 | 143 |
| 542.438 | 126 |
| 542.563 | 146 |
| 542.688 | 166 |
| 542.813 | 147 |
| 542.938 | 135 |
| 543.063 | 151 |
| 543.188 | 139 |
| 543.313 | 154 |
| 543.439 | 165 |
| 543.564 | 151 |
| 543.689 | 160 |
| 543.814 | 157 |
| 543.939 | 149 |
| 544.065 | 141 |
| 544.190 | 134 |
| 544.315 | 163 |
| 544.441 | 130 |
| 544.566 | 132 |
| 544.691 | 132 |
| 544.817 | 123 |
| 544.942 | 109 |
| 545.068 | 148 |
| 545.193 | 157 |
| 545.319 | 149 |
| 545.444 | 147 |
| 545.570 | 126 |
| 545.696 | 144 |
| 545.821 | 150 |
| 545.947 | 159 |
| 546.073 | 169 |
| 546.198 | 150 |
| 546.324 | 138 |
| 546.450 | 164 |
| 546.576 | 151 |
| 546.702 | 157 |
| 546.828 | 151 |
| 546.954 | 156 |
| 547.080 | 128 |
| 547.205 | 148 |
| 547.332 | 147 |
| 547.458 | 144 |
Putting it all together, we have 0.09 nm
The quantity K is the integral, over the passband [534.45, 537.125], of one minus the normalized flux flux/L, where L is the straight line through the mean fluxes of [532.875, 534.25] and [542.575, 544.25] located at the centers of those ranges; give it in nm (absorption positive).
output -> -0.19 nm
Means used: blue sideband 135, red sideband 150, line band 149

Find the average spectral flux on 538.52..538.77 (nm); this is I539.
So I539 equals 138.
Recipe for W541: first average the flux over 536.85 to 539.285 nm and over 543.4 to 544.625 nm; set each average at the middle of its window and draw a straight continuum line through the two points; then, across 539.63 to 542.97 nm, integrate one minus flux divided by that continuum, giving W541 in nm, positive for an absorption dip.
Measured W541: 0.121 nm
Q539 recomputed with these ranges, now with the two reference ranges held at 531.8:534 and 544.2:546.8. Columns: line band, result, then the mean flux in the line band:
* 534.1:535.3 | -0.077 nm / 151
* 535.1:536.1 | -0.081 nm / 153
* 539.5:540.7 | 0.044 nm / 138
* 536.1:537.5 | -0.012 nm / 144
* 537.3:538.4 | 0.005 nm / 142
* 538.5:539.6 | -0.057 nm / 150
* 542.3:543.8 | -0.051 nm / 149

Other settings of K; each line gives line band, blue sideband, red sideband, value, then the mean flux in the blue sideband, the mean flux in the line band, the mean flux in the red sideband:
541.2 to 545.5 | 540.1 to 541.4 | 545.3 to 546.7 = -0.01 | 139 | 145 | 150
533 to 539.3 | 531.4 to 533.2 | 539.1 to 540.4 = -0.24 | 142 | 146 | 140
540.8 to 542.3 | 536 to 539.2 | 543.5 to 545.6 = 0.00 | 147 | 145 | 142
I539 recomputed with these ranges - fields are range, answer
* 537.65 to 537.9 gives 142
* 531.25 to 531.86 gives 136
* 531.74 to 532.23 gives 156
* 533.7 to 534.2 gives 132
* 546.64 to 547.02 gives 154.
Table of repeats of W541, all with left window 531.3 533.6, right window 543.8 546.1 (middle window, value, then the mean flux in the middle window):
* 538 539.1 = -0.07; 150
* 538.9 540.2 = -0.03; 144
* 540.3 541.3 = 0.02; 140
